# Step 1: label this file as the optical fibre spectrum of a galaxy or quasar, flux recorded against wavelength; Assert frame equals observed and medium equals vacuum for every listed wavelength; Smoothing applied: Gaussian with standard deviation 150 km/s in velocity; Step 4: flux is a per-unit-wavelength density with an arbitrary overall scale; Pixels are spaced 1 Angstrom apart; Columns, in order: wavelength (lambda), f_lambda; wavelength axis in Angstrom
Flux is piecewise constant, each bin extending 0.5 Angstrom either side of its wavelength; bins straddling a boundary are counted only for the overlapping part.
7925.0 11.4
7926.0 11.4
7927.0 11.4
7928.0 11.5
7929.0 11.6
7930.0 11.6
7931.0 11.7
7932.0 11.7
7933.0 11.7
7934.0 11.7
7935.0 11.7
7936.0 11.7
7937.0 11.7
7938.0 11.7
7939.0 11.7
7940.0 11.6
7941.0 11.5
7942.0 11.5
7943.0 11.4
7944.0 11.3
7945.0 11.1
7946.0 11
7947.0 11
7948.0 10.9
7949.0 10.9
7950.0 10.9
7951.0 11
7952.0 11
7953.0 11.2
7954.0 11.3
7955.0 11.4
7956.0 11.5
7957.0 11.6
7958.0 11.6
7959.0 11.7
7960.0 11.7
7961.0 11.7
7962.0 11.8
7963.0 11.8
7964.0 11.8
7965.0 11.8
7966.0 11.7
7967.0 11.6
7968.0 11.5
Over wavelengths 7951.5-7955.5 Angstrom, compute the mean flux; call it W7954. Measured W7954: 11.2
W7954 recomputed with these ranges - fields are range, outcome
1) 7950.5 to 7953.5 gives 11.1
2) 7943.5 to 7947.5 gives 11.1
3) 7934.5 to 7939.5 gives 11.7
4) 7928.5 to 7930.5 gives 11.6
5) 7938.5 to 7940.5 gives 11.6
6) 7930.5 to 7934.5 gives 11.7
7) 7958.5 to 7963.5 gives 11.7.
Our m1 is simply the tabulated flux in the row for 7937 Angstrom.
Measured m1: 11.7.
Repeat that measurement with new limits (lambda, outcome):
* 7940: 11.6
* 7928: 11.5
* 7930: 11.6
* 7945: 11.1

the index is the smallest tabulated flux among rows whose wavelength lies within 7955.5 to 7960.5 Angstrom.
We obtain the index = 11.5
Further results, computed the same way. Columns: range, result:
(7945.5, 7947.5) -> 11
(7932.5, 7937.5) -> 11.7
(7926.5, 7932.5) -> 11.4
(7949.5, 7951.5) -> 10.9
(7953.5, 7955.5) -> 11.3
